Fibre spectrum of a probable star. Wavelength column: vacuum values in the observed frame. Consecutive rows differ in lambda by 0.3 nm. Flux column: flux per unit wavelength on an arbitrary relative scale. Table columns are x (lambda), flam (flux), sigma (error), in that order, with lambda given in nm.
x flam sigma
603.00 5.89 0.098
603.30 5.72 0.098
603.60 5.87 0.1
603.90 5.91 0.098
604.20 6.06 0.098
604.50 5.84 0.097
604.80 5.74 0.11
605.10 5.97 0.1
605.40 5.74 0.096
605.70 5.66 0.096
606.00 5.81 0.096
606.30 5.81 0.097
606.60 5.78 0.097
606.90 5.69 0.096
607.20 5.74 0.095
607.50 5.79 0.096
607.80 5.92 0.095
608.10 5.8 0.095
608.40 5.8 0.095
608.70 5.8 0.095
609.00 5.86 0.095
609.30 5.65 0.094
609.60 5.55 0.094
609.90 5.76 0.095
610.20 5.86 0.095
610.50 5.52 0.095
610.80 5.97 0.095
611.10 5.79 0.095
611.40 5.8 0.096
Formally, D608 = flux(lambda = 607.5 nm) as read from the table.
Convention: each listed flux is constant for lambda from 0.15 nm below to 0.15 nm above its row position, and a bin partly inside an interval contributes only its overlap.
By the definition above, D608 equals 5.79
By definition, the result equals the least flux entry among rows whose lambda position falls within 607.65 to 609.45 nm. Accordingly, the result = 5.65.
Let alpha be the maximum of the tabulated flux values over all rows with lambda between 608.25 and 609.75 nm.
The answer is 5.86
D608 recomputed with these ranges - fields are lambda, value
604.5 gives 5.84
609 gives 5.86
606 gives 5.81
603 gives 5.89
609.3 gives 5.65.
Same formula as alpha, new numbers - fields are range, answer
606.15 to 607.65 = 5.81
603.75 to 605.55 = 6.06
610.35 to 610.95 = 5.97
